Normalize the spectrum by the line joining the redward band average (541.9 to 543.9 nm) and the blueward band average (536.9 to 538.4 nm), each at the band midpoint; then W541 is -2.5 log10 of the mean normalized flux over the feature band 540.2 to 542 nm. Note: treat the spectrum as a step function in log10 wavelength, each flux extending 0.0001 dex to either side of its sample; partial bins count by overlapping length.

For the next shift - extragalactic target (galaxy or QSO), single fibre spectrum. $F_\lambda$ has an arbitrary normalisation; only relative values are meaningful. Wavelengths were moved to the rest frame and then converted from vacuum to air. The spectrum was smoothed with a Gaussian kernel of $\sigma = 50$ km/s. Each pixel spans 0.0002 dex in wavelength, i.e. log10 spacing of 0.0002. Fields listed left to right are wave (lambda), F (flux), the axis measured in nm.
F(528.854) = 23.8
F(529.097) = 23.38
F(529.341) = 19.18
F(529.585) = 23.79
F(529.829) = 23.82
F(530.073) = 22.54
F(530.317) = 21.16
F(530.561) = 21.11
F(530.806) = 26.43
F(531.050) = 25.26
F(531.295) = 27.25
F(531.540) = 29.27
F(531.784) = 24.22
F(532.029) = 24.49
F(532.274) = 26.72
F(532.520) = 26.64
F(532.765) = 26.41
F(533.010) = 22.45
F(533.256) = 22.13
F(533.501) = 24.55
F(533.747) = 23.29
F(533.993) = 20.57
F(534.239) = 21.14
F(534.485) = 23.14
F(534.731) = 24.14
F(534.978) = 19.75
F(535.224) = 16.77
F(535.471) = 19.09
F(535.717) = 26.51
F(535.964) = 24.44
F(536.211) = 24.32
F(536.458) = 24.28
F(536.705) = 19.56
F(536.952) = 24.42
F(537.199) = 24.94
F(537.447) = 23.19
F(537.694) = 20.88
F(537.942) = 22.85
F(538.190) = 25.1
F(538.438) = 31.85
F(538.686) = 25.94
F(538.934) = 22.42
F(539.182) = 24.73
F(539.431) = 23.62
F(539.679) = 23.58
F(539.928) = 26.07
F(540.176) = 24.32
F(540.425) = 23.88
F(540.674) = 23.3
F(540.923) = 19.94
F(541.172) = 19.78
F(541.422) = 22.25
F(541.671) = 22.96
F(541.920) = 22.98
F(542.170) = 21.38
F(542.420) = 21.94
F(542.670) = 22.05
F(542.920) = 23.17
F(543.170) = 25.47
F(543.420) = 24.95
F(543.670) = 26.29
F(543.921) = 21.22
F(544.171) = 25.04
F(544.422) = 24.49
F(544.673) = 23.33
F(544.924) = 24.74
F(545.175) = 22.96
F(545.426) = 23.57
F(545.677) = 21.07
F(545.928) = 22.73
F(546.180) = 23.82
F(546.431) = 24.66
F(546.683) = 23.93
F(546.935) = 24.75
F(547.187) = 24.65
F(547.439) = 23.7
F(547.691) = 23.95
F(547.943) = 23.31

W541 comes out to 0.06 mag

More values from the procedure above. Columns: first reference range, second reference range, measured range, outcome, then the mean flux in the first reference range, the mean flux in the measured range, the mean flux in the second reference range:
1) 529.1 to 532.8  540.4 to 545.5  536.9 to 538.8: -0.055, 24.5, 24.9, 23.1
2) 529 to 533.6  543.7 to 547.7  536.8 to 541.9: 0.009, 24.3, 23.8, 23.7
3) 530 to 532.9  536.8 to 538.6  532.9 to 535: 0.115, 25.2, 22.5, 24.7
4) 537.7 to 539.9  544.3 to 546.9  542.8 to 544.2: -0.016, 24.8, 24.3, 23.6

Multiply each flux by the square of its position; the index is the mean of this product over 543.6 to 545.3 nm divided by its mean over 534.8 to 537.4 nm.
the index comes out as 1.10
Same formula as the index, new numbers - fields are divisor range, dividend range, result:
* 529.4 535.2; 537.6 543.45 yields 1.02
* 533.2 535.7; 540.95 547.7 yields 1.12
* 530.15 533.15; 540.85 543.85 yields 0.95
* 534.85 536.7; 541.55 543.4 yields 1.07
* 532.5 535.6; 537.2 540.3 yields 1.13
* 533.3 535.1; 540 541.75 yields 1.03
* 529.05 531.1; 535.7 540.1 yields 1.10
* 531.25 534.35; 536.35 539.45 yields 1.01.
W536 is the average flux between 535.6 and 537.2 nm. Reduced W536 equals 24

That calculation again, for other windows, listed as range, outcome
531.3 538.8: 23.8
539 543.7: 23.2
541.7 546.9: 23.5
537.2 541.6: 23.8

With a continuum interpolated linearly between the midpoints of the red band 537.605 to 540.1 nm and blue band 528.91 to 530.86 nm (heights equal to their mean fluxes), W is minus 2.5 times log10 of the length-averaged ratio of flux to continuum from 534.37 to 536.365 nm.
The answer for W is 0.08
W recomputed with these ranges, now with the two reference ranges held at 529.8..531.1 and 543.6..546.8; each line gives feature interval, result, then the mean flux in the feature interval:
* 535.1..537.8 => 0.038 mag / 22.6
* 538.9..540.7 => -0.028 mag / 24.1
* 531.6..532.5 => -0.102 mag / 25.6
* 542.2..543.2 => 0.038 mag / 22.8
